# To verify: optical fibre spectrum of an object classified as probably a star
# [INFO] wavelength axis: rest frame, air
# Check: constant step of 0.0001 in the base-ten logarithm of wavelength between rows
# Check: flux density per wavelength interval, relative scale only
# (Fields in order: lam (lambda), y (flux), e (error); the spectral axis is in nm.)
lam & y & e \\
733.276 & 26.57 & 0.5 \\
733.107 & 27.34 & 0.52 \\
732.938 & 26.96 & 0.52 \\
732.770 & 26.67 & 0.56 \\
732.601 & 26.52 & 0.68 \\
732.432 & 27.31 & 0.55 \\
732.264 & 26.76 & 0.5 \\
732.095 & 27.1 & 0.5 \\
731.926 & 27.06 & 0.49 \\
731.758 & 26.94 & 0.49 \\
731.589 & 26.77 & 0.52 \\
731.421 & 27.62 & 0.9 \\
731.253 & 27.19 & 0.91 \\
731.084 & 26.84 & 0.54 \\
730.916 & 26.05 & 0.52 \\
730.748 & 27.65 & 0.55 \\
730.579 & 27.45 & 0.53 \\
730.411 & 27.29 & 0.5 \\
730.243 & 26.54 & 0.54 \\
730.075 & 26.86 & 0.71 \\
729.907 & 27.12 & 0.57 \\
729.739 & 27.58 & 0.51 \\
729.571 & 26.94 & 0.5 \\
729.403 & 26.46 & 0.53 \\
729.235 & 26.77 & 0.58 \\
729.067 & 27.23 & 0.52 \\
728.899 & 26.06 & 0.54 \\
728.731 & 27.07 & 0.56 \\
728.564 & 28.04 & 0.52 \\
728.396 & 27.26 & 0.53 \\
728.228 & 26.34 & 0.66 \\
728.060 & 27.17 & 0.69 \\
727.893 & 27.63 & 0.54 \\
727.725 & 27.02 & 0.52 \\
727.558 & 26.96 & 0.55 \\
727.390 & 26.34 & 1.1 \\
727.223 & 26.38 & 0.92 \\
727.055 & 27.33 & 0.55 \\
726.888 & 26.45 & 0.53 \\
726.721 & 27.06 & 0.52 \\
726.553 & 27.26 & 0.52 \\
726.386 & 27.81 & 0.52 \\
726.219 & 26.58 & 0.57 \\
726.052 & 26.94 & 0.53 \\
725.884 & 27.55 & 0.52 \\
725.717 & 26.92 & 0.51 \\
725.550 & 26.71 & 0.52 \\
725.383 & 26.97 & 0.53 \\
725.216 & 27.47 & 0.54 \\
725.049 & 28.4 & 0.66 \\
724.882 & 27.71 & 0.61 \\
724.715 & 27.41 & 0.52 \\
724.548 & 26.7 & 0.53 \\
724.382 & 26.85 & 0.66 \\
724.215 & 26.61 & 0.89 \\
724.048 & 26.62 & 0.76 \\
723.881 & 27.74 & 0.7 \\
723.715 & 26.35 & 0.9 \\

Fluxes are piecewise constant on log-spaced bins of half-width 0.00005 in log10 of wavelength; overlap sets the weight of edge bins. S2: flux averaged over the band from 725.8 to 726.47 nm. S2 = 27.2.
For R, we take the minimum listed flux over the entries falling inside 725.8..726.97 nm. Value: 26.45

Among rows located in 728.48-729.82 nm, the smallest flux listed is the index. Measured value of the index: 26.06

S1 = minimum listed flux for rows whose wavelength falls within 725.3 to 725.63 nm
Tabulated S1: 26.71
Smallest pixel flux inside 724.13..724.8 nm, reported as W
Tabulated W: 26.61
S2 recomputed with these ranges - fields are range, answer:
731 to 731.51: 27.2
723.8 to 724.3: 26.9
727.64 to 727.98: 27.4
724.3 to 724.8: 27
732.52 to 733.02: 26.7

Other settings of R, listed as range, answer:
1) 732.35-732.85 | 26.52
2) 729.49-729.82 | 26.94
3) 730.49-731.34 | 26.05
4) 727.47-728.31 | 26.34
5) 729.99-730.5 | 26.54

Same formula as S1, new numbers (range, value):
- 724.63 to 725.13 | 27.41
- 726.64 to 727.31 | 26.38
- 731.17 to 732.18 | 26.77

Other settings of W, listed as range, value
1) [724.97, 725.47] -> 26.97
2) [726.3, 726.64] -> 27.26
